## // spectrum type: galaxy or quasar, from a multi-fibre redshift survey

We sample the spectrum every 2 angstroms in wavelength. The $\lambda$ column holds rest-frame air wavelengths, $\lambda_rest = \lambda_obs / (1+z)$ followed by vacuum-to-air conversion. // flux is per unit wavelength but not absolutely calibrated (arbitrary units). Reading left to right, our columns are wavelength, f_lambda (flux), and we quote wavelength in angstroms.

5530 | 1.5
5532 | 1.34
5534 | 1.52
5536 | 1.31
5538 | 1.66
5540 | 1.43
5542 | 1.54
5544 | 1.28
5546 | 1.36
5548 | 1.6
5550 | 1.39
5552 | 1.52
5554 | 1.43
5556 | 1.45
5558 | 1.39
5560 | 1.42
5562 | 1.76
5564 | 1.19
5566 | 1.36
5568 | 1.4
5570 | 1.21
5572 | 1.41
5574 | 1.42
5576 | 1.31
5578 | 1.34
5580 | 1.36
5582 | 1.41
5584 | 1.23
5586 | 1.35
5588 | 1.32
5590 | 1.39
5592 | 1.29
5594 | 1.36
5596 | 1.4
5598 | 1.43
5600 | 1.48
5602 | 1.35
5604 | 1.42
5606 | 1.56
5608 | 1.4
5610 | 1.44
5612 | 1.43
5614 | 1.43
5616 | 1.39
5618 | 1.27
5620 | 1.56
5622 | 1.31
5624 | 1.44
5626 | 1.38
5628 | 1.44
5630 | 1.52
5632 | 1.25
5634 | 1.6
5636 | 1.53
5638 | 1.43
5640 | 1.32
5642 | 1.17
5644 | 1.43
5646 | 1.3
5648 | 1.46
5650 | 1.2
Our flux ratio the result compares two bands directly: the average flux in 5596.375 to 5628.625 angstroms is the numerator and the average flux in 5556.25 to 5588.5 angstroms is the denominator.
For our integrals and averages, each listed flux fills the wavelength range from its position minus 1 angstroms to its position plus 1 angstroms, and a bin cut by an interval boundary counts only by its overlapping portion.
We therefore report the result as 1.0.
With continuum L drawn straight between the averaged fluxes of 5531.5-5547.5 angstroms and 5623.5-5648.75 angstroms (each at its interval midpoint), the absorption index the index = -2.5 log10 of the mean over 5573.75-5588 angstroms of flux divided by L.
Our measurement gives 0.07 mag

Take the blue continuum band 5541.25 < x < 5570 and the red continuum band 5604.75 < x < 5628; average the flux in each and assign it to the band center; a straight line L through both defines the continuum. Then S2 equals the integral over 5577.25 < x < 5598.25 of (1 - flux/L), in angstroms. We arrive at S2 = 1.1 angstroms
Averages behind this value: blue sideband 1.43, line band 1.35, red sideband 1.42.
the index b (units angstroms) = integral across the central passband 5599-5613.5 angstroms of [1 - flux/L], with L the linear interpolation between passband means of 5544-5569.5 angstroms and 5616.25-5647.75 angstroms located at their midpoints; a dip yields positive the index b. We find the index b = -0.32 angstroms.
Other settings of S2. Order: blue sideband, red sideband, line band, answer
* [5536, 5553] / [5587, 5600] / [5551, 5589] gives 0.9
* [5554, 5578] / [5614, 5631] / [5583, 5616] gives 0.3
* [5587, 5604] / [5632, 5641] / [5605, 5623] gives -0.2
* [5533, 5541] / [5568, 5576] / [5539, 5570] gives -0.3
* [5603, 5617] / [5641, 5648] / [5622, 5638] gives -0.8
